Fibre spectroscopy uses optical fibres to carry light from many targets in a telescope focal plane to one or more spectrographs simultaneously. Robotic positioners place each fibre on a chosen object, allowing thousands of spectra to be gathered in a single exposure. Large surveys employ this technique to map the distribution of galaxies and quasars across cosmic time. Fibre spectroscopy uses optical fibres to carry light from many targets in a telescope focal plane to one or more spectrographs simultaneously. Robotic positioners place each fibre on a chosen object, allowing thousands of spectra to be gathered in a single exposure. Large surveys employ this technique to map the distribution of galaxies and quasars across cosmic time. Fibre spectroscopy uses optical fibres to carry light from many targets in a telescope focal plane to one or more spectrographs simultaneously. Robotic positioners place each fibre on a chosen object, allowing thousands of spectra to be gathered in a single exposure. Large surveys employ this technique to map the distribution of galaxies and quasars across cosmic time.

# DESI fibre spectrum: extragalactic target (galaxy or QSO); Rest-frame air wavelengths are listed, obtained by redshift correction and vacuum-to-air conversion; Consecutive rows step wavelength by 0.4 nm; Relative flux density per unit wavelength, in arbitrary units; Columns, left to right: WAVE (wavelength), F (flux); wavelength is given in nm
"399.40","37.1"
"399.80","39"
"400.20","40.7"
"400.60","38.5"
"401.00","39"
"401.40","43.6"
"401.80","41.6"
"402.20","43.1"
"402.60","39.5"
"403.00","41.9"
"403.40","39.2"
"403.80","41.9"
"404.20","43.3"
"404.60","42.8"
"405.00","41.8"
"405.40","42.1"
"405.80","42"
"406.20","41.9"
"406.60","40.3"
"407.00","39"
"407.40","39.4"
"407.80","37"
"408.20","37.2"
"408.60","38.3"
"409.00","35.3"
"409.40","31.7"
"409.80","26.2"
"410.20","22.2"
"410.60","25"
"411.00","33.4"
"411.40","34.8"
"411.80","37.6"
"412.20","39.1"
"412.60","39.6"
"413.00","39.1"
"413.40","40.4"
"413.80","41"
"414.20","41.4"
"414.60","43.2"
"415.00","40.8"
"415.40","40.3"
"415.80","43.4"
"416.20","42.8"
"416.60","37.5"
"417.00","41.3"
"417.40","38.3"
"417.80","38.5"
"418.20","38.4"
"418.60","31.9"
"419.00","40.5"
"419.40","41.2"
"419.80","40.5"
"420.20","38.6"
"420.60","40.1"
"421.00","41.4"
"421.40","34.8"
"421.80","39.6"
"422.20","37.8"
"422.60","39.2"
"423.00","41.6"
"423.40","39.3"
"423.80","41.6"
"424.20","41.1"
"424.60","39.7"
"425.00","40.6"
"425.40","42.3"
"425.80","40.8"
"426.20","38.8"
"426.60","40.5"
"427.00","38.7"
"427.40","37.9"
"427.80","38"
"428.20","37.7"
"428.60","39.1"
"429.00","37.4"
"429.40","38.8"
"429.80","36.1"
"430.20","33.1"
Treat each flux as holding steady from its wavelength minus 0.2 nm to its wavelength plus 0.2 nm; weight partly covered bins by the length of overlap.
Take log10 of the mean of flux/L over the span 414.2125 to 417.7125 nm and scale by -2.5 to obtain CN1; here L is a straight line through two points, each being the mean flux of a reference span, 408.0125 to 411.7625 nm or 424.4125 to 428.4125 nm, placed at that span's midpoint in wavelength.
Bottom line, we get -0.18 mag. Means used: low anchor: 31.8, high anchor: 39.5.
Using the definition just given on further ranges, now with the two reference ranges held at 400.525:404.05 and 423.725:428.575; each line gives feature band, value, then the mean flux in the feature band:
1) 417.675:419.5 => 0.06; 37.9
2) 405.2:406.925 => -0.01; 41.4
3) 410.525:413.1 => 0.13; 35.9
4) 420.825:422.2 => 0.04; 38.4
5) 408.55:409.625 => 0.18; 34.4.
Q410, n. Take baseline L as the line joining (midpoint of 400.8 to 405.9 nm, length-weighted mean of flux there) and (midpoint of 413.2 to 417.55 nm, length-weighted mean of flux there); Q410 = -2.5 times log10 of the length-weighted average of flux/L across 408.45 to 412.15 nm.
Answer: 0.28 mag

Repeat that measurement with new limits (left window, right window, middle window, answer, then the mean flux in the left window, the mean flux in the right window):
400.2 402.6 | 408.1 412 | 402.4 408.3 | -0.11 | 41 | 32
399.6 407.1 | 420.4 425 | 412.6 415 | -0.01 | 41.1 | 39.7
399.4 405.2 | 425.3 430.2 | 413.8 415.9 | -0.05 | 41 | 38.5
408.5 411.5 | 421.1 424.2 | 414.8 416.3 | -0.21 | 30.5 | 39.3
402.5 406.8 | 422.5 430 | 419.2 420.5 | 0.00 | 41.6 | 39.4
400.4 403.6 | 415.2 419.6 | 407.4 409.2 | 0.09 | 40.8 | 39.5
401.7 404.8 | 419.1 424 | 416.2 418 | 0.02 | 41.7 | 39.7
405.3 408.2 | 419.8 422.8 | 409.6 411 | 0.47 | 40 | 38.9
